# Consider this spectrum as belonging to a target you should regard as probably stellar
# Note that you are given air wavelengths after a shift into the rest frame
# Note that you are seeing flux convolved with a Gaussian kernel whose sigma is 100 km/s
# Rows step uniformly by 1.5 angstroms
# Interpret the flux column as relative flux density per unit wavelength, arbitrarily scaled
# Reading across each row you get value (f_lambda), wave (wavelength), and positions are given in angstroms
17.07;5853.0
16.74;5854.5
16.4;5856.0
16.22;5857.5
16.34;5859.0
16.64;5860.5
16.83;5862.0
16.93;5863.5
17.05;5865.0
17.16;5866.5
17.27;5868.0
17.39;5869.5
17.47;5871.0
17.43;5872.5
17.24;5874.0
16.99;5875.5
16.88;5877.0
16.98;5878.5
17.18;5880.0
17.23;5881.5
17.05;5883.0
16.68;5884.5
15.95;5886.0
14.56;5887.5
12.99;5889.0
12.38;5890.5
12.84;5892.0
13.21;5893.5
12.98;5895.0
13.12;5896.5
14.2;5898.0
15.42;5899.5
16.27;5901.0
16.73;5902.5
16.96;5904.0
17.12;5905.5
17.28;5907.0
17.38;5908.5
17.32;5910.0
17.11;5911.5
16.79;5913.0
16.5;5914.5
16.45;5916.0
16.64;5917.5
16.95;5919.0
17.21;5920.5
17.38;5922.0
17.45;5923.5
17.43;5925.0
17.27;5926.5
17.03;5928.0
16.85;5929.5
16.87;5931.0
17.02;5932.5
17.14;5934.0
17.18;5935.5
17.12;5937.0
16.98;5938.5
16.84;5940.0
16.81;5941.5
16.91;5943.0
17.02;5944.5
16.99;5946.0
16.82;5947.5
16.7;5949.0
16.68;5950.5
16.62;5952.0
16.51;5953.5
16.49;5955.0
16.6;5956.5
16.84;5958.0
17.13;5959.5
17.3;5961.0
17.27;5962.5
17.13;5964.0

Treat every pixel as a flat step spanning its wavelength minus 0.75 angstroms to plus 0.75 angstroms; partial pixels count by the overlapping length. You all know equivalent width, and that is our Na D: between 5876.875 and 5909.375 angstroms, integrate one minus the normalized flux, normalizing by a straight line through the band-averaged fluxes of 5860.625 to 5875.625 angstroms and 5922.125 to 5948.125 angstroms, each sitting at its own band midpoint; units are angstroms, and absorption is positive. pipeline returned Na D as 3.1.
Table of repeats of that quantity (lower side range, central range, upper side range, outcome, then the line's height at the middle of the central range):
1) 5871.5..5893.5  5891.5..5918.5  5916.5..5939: 1.0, 16.4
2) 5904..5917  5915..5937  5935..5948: -0.1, 17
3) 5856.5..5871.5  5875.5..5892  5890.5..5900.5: -0.9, 14.8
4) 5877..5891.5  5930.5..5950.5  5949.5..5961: -0.5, 16.5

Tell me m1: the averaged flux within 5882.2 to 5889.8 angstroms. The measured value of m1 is 15.4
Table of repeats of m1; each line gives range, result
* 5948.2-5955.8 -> 16.6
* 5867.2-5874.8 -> 17.4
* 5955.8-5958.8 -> 16.7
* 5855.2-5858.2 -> 16.3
